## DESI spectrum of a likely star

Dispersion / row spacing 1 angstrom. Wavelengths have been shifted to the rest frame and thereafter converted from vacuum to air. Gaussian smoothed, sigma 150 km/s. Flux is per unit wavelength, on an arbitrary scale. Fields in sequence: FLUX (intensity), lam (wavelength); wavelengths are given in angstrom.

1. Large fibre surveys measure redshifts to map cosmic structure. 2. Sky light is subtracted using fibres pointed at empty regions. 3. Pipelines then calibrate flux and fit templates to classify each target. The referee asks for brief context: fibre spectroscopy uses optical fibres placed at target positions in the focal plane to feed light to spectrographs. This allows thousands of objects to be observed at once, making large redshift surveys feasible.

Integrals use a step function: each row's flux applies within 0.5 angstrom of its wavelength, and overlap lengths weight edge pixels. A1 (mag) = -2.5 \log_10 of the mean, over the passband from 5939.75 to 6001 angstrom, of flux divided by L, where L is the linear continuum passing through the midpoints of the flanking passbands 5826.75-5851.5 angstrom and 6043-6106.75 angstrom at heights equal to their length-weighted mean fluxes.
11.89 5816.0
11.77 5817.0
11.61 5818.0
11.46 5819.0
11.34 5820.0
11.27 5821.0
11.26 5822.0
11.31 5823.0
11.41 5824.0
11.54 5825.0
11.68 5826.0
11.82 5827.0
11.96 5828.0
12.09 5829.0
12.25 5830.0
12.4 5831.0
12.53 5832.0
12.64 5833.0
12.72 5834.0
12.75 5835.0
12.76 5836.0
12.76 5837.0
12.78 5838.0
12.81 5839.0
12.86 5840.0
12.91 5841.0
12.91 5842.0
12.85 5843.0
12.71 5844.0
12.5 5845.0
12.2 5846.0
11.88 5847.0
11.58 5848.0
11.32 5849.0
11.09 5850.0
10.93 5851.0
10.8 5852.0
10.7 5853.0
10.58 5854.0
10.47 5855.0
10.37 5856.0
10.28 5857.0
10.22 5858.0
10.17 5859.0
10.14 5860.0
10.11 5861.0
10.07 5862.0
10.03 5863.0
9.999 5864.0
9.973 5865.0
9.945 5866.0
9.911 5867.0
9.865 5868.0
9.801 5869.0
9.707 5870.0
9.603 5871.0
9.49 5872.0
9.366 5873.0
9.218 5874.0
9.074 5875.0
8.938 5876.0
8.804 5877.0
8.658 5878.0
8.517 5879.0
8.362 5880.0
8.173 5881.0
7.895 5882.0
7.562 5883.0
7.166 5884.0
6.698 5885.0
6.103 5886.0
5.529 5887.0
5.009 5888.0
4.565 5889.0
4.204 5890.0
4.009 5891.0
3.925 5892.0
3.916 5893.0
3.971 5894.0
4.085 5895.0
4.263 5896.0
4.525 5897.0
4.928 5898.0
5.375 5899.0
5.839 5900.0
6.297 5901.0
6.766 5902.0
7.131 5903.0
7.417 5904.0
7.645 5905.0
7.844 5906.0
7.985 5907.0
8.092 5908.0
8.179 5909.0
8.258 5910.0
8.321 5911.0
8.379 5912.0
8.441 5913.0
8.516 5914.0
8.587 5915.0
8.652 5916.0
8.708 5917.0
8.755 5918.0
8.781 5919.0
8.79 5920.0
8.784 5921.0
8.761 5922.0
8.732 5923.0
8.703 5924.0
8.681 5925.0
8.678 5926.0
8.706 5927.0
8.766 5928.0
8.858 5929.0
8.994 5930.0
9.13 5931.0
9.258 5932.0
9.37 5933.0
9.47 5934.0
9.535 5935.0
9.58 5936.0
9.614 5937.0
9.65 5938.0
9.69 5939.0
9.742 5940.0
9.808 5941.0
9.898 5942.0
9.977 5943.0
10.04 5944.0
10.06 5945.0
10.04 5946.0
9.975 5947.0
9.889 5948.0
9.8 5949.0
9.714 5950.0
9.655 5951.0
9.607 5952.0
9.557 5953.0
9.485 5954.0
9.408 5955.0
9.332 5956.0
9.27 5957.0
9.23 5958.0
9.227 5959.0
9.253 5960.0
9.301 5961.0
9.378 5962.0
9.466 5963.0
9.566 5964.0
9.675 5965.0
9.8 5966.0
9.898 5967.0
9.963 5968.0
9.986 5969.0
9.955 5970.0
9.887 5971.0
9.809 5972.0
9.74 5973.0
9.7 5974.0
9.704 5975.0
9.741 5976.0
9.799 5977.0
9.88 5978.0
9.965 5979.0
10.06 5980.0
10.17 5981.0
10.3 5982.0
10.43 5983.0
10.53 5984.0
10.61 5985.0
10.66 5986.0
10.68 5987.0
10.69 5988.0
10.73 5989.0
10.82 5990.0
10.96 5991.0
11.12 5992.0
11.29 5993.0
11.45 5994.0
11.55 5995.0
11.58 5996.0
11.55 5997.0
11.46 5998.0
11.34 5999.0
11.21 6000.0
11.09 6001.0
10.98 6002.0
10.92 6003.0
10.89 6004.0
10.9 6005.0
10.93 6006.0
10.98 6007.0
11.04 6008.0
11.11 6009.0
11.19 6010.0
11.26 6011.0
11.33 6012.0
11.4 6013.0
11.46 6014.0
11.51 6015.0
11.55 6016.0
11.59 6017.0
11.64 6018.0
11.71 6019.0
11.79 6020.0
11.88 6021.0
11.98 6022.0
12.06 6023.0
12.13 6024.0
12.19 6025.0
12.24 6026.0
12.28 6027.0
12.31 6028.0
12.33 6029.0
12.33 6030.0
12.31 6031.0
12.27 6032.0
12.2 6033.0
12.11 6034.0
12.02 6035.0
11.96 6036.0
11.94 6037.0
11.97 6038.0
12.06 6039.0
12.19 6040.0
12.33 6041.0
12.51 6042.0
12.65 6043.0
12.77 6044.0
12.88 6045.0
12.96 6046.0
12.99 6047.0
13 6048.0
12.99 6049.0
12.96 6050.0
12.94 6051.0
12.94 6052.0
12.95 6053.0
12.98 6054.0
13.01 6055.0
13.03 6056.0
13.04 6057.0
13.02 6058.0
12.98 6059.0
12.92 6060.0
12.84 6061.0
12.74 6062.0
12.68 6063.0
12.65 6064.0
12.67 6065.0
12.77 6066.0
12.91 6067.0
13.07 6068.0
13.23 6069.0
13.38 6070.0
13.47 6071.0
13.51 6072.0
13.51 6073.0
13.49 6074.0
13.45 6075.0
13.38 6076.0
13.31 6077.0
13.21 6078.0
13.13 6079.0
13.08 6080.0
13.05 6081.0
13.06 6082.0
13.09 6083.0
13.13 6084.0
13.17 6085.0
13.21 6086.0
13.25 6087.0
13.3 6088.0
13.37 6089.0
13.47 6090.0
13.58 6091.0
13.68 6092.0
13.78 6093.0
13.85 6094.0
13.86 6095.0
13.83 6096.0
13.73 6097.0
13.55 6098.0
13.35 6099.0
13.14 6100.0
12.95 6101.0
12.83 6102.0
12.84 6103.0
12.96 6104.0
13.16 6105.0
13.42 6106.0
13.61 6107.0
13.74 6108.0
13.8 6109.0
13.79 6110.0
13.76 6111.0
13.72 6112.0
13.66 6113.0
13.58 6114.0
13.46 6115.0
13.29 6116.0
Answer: 0.25 mag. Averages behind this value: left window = 12.3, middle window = 10.1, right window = 13.2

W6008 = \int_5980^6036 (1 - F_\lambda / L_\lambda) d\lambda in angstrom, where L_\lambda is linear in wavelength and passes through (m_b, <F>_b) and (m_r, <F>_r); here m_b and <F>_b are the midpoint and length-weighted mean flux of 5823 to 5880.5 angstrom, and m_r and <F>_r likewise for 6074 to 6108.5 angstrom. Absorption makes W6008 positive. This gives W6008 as 5.06 angstrom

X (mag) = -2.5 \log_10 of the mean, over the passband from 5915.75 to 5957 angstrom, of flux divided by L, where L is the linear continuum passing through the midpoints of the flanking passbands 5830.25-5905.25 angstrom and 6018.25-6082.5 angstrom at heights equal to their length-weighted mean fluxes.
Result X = 0.127 mag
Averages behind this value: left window 9.16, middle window 9.34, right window 12.7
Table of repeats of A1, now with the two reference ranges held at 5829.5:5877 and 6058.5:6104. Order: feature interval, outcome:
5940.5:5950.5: 0.20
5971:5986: 0.22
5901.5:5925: 0.37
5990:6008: 0.12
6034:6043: 0.06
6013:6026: 0.08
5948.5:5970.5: 0.25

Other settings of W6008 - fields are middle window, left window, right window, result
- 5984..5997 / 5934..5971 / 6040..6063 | -0.1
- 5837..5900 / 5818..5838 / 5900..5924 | 8.2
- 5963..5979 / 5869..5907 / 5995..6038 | 0.2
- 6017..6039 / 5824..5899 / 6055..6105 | 0.5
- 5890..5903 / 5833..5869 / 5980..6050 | 7.4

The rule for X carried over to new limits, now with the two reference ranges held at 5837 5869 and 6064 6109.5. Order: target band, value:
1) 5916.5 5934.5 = 0.31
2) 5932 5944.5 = 0.23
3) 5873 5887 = 0.38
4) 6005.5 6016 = 0.12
